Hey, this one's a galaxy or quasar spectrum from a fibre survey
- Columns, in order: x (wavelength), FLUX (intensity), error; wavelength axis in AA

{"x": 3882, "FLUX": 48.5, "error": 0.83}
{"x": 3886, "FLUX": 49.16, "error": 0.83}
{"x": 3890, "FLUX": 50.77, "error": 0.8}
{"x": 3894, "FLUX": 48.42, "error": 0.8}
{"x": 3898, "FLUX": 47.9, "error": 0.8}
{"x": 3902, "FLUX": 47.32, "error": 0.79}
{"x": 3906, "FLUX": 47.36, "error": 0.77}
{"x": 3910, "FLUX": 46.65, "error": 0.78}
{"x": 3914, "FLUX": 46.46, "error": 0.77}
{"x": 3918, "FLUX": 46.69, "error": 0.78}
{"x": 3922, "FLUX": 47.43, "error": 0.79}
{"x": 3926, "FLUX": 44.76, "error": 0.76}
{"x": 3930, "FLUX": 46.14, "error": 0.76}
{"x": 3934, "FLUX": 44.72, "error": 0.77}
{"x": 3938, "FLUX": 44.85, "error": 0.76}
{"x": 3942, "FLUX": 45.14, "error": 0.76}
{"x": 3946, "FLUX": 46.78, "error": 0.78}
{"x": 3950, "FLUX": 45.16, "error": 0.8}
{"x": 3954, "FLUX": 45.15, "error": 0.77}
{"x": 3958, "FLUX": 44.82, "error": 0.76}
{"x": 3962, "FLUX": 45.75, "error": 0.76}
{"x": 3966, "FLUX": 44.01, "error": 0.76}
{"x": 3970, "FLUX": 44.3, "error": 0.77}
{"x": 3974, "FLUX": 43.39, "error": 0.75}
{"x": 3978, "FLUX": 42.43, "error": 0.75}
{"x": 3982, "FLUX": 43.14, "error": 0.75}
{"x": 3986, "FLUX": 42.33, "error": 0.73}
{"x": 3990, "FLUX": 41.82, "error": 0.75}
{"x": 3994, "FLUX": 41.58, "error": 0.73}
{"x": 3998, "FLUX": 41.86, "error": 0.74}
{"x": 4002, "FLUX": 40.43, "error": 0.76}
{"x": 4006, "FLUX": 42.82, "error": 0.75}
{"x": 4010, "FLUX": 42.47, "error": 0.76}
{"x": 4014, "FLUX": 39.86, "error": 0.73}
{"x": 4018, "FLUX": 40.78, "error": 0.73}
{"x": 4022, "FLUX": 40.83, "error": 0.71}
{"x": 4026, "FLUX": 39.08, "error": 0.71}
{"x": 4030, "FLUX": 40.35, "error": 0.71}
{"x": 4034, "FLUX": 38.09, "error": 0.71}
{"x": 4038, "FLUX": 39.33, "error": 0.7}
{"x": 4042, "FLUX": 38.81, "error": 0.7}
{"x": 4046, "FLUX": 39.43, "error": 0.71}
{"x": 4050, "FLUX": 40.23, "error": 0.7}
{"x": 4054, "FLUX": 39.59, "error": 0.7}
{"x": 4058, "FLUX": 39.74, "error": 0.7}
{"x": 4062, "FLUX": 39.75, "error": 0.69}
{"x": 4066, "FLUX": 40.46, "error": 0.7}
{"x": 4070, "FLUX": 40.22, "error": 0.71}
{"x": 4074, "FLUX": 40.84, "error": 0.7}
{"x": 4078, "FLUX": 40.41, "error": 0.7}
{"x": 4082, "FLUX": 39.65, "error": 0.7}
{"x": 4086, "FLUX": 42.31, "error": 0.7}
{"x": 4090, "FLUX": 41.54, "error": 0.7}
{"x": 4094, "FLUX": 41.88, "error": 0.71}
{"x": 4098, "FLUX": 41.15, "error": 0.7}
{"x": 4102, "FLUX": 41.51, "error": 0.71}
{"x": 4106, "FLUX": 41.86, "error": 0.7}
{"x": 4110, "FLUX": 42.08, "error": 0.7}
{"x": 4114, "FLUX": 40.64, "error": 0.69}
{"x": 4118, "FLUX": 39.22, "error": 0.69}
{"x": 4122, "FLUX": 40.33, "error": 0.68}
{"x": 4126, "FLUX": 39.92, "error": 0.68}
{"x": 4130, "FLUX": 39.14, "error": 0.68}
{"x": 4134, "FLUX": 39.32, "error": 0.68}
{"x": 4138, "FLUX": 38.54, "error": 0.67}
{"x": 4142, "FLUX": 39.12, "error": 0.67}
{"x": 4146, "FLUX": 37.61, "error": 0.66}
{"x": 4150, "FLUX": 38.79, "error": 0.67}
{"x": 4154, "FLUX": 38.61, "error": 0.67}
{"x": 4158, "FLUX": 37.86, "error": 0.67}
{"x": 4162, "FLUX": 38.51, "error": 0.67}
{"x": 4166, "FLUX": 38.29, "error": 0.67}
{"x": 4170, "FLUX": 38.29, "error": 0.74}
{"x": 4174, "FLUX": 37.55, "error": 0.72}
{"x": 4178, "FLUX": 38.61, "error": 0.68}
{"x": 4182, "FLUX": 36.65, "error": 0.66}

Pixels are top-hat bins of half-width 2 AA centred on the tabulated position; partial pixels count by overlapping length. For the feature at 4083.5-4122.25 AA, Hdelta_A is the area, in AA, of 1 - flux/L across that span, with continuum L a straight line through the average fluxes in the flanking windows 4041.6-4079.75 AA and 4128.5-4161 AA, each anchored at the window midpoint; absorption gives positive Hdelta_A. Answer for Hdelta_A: -1.9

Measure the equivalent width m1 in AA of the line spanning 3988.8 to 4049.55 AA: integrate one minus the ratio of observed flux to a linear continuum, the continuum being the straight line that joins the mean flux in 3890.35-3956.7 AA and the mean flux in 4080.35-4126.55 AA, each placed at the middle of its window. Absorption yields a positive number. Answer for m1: 4.3 AA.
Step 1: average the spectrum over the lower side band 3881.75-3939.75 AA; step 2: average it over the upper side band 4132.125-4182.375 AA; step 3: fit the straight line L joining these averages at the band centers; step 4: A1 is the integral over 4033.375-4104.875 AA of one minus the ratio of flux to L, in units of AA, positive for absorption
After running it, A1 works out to 1.9 AA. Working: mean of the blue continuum 47.1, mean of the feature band 40.3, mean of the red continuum 38.3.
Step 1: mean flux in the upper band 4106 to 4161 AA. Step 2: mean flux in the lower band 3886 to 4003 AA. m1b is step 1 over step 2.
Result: 0.87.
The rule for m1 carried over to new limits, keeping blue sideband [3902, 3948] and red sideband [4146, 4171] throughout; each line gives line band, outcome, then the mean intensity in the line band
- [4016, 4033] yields 1.1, 40.1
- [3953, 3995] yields 0.9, 43.5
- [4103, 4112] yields -0.4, 41.9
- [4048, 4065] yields 0.8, 39.9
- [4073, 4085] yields 0.2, 40.4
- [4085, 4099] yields -0.4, 41.7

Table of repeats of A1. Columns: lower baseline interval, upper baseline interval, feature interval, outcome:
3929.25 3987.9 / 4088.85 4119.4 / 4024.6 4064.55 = 2.9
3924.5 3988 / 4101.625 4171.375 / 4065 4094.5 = 0.1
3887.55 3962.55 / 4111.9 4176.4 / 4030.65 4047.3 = 1.4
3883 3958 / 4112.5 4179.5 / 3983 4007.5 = 1.2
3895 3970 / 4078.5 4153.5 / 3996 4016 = 1.0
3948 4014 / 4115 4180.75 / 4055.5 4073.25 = 0.4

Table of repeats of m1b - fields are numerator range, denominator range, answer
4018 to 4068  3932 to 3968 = 0.88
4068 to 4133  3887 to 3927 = 0.86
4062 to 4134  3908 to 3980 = 0.90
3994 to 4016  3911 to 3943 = 0.91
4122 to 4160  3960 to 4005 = 0.91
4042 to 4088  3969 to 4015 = 0.95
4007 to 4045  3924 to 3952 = 0.88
